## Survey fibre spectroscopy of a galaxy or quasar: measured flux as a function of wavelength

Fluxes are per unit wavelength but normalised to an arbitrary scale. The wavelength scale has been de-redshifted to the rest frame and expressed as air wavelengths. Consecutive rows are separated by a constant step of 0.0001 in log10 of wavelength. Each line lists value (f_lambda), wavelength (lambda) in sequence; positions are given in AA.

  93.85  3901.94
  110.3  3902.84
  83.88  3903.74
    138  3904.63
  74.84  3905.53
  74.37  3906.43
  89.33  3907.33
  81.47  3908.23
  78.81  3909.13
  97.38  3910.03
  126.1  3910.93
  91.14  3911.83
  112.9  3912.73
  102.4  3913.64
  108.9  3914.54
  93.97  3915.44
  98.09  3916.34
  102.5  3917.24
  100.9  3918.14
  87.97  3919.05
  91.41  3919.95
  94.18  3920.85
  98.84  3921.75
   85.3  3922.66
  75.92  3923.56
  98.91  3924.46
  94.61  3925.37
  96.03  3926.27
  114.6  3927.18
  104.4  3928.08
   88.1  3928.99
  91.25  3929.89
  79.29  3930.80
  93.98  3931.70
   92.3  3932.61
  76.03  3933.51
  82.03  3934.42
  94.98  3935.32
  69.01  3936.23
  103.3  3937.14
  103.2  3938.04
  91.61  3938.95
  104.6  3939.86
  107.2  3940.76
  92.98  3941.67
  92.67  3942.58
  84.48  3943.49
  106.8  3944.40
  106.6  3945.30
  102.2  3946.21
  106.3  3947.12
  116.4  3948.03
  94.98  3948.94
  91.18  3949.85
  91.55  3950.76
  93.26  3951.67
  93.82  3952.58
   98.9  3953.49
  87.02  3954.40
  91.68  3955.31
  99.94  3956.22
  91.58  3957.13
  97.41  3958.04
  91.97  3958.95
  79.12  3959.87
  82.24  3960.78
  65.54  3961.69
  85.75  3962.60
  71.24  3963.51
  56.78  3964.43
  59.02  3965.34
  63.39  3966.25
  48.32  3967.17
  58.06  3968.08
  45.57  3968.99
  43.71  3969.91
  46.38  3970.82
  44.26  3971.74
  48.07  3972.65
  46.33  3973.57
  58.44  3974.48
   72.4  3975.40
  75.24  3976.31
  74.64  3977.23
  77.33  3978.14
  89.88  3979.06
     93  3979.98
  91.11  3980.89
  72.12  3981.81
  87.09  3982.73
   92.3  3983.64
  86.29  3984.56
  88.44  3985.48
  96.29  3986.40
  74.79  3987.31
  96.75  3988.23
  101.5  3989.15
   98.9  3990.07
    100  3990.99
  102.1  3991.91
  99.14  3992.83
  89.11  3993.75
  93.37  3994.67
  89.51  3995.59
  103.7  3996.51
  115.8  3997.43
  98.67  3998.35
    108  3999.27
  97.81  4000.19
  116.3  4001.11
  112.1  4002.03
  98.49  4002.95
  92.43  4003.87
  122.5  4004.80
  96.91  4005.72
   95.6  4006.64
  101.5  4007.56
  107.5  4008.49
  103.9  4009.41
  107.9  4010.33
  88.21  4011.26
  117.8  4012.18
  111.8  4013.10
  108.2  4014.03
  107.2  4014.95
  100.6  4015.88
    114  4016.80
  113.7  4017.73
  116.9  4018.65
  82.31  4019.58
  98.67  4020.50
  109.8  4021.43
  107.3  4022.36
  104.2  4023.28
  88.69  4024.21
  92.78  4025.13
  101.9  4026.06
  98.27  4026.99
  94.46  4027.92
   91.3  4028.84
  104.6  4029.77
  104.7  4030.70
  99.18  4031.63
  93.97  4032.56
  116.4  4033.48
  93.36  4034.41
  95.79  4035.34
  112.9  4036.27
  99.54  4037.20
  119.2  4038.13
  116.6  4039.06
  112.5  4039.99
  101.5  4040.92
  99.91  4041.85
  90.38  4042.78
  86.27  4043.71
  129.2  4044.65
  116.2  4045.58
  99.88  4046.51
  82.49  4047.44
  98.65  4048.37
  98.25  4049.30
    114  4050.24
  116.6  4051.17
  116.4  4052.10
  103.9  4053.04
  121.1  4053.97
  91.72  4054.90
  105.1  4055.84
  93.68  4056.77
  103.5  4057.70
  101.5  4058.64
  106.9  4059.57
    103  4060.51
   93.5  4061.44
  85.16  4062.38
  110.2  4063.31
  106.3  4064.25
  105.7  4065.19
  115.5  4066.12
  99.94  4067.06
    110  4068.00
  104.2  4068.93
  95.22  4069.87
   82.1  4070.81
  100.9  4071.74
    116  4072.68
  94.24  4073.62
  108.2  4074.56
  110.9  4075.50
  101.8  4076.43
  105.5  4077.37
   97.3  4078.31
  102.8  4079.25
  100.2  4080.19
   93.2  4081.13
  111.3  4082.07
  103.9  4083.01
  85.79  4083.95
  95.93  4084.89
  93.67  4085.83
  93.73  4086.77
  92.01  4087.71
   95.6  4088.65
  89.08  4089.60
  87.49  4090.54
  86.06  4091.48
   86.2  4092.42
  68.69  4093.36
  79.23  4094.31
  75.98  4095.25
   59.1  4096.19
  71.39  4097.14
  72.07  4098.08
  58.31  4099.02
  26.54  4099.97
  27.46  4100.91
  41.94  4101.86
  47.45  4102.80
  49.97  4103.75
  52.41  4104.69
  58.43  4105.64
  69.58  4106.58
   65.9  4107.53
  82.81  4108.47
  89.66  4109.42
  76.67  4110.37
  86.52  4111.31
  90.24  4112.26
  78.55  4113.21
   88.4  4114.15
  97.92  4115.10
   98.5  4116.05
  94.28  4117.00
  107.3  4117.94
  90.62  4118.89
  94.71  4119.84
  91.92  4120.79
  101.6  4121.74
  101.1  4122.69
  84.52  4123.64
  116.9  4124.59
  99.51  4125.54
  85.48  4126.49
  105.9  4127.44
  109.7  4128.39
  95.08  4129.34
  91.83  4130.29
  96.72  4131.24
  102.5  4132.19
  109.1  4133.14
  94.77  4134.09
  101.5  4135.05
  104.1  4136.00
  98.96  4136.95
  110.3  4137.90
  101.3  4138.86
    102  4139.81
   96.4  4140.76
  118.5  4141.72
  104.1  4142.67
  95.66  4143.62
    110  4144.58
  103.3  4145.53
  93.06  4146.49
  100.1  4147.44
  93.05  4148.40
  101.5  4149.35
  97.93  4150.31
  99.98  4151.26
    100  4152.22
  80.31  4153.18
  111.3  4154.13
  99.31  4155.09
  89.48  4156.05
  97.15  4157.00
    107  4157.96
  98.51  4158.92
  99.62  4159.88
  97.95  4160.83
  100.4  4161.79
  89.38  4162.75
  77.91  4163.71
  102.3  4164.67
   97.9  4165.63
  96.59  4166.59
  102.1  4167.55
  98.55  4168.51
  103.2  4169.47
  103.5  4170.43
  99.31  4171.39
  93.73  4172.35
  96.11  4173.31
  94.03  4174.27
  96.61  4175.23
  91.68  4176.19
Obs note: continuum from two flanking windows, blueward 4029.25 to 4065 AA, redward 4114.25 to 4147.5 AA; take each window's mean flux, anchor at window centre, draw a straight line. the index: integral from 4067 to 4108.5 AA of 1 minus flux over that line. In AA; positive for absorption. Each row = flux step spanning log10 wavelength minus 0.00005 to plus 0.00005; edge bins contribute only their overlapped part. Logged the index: 7.7 AA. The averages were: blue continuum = 104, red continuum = 100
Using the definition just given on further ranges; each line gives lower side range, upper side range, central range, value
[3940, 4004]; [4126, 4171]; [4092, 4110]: 6.30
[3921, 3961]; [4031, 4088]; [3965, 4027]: 4.94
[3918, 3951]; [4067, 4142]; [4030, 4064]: -4.66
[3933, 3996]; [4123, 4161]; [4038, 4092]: -4.92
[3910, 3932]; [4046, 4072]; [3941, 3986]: 8.35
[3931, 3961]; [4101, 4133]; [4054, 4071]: -2.51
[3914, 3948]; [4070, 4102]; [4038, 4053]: -2.91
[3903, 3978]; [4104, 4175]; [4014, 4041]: -3.75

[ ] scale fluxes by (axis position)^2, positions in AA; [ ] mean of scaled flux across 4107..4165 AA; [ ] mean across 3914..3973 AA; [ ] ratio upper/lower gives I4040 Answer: 1.23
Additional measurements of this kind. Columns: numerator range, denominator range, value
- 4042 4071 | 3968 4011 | 1.21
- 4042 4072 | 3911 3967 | 1.18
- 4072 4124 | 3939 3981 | 1.12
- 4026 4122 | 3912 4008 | 1.10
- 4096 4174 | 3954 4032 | 1.08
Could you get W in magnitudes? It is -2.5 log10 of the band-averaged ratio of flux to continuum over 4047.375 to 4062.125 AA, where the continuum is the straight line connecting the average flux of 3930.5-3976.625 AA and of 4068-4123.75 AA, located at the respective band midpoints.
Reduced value -0.22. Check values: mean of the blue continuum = 81.9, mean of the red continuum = 85.2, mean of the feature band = 103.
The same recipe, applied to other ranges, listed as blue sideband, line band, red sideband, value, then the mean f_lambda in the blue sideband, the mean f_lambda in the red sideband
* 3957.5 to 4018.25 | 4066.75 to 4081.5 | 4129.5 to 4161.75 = -0.08 mag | 87.6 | 100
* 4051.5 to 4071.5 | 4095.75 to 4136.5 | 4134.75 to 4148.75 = 0.23 mag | 103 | 102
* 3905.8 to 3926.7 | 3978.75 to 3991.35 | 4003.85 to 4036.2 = 0.11 mag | 94.7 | 103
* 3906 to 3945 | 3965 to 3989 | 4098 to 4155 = 0.30 mag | 94.3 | 89.5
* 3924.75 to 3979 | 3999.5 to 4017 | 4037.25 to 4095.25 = -0.15 mag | 83.4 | 100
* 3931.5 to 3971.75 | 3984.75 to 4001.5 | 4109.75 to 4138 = -0.12 mag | 84.8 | 96.7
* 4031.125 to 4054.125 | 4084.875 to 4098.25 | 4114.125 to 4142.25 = 0.23 mag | 105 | 99.9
